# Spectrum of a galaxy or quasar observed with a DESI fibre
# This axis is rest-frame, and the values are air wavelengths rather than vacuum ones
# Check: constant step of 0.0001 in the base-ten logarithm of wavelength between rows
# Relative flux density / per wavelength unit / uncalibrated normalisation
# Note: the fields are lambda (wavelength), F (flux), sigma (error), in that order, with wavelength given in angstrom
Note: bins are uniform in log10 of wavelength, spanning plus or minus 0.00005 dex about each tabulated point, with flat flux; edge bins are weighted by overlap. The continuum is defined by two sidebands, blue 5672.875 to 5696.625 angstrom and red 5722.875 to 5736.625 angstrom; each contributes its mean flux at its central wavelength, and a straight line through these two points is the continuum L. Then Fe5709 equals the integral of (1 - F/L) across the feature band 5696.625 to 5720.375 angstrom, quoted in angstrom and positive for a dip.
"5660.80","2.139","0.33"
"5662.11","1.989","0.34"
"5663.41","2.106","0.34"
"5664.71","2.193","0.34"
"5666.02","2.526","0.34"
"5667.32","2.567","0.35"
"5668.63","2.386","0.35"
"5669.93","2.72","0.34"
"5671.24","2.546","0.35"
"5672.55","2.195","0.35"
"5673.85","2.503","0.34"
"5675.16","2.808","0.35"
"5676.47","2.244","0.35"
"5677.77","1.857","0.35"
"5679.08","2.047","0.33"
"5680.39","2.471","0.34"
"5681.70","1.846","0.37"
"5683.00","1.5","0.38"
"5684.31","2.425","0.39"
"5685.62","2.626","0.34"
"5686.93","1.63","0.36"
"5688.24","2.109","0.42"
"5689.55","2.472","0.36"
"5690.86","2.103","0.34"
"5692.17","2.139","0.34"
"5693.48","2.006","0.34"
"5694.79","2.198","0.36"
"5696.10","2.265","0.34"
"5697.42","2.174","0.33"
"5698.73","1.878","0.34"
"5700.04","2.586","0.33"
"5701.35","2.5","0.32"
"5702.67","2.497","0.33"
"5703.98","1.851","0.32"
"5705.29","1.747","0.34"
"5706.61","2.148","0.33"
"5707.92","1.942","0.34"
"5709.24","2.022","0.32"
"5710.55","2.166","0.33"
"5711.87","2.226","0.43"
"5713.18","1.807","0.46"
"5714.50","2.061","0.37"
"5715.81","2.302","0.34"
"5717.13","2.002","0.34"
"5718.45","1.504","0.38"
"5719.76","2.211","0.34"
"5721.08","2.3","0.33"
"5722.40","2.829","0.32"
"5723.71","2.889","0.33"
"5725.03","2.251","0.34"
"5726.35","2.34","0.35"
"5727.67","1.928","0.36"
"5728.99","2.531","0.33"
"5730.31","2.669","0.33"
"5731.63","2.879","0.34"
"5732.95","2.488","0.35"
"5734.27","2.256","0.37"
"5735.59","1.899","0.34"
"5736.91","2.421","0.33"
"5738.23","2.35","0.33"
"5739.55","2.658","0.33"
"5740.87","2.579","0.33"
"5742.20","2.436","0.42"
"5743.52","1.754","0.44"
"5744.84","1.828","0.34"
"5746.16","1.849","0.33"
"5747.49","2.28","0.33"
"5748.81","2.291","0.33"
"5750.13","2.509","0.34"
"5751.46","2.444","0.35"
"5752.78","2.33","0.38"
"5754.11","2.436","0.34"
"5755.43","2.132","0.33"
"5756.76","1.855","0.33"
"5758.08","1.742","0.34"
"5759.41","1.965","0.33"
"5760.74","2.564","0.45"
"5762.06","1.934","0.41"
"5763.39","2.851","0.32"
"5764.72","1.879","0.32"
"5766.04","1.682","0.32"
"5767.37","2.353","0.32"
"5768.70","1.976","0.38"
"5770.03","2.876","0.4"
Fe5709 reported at 2.2 angstrom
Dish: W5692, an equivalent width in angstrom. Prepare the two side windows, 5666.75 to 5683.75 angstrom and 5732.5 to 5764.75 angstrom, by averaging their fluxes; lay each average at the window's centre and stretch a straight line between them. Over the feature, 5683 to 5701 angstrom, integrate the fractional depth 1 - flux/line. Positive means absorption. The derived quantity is 0.7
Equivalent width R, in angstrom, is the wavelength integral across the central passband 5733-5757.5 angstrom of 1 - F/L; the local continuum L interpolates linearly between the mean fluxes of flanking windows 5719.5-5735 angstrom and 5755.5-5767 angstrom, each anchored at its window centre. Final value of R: 0.1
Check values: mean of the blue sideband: 2.47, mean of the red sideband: 2.07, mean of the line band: 2.24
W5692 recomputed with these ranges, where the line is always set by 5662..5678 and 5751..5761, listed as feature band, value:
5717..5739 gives -1.1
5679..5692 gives 1.2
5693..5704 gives 0.3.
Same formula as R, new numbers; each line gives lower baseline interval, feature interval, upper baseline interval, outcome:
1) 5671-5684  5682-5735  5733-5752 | 0.5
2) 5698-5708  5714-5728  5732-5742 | 0.2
